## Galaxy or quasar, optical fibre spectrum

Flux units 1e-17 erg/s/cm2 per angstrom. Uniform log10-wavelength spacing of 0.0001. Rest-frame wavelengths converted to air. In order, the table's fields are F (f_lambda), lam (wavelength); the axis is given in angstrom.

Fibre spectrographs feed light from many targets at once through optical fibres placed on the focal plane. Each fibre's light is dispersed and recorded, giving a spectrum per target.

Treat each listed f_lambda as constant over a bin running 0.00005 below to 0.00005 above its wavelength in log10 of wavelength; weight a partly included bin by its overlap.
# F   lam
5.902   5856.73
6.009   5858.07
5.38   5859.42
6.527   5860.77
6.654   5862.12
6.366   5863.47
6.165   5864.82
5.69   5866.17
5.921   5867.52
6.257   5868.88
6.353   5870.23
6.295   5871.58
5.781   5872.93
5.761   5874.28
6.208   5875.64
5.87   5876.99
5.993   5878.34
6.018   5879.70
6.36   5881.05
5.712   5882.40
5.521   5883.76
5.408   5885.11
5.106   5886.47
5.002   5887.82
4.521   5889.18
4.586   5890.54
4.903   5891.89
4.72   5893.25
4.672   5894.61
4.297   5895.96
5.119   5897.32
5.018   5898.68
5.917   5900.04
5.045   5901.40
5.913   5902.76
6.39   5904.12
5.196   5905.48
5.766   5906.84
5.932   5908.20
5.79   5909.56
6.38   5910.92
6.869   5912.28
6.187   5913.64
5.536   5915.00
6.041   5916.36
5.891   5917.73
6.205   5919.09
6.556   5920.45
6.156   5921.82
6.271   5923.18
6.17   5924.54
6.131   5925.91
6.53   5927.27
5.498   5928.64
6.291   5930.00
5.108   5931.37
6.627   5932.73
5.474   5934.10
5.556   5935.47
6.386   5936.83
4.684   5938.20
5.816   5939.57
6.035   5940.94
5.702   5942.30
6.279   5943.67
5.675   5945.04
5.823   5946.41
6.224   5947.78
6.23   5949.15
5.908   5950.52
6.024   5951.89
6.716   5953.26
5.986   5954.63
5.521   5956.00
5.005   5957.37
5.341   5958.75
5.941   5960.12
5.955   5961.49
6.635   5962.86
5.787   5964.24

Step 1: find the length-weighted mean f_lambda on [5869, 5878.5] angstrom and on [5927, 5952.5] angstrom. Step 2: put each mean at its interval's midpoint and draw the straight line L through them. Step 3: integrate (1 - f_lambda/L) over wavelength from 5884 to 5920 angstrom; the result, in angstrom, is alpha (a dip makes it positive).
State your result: 3.0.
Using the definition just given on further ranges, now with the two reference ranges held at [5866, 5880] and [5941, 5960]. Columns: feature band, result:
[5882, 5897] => 2.64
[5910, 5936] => -0.63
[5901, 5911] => 0.30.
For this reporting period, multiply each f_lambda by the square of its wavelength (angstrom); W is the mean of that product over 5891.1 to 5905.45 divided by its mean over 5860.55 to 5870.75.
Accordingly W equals 0.8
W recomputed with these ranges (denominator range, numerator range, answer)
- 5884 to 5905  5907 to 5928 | 1.21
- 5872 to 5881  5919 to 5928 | 1.07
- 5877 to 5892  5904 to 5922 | 1.13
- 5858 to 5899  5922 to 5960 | 1.07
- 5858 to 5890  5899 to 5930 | 1.04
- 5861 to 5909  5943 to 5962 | 1.07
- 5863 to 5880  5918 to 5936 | 1.02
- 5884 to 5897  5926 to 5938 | 1.24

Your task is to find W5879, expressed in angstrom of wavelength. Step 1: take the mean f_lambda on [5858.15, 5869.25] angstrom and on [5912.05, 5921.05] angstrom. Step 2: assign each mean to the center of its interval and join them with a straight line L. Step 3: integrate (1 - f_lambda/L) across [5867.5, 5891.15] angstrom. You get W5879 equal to 1.6 angstrom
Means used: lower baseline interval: 6.11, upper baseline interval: 6.15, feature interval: 5.7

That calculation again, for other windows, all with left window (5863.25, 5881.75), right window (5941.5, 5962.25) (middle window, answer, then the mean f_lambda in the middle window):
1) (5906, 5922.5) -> -0.3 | 6.1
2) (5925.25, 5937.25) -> 0.0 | 5.95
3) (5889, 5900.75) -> 2.2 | 4.88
